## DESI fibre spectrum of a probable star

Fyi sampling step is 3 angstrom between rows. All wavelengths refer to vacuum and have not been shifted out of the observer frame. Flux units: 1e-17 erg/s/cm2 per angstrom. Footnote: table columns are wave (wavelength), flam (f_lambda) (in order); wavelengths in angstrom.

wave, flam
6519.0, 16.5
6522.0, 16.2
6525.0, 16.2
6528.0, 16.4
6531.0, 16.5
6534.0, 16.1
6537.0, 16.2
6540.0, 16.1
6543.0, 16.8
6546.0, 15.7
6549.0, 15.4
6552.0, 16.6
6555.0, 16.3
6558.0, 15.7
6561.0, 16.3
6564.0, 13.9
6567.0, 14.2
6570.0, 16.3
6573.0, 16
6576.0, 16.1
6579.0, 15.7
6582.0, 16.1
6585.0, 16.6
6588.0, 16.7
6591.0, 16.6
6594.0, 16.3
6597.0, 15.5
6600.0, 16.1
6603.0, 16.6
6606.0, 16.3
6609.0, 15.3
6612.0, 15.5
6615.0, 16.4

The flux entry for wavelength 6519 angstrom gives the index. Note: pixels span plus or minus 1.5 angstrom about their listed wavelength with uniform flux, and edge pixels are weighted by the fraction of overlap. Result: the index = 16.5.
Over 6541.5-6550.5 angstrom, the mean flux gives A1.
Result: 16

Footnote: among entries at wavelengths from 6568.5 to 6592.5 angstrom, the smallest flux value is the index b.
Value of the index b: 15.7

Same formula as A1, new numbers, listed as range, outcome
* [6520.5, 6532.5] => 16.3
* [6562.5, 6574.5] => 15.1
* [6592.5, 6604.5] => 16.1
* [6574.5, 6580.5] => 15.9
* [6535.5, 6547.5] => 16.2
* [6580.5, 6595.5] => 16.5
